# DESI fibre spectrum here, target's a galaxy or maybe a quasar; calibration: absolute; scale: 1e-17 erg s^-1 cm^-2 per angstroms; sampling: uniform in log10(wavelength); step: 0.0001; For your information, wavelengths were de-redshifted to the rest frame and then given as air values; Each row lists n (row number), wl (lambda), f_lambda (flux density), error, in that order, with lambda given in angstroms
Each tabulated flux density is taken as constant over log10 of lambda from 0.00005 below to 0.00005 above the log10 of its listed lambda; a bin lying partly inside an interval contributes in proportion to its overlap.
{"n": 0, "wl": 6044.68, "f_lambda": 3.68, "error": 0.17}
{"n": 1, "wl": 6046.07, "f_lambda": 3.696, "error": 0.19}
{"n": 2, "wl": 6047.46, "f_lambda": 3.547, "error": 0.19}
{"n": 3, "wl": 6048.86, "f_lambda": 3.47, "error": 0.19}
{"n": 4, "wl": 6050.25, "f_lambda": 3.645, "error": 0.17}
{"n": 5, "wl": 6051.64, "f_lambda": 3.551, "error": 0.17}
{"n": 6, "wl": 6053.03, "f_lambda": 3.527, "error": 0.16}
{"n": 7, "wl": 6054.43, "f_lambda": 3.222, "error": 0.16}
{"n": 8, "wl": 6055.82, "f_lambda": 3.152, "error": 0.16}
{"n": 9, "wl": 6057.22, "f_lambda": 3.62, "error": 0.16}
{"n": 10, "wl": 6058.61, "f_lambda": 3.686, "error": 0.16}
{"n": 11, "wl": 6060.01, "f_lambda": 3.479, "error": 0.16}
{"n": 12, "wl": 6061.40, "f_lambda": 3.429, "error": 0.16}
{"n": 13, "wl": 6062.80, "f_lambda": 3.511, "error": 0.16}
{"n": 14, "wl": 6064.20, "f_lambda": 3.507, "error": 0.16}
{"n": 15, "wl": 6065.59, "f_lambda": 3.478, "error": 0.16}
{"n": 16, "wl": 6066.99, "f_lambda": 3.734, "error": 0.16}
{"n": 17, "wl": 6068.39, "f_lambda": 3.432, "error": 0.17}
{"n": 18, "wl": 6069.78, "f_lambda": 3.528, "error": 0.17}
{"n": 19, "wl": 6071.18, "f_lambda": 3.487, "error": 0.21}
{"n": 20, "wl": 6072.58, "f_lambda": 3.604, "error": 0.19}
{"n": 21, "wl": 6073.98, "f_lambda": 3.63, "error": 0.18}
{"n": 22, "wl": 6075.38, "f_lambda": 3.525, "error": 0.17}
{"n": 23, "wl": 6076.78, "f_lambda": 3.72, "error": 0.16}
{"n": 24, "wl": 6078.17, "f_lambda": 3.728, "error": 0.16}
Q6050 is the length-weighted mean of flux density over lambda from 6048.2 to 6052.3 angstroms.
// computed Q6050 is 3.56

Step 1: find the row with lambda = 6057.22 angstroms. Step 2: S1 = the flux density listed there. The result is 3.62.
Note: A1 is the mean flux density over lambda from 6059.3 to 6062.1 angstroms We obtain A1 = 3.45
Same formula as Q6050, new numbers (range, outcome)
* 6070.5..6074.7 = 3.57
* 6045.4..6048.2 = 3.61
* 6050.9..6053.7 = 3.55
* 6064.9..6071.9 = 3.53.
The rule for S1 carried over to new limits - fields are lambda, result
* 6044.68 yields 3.68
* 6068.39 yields 3.432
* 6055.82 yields 3.152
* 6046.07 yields 3.696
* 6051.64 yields 3.551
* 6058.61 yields 3.686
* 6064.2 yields 3.507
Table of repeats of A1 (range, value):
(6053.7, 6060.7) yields 3.43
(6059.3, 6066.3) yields 3.48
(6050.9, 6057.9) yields 3.42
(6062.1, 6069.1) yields 3.53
